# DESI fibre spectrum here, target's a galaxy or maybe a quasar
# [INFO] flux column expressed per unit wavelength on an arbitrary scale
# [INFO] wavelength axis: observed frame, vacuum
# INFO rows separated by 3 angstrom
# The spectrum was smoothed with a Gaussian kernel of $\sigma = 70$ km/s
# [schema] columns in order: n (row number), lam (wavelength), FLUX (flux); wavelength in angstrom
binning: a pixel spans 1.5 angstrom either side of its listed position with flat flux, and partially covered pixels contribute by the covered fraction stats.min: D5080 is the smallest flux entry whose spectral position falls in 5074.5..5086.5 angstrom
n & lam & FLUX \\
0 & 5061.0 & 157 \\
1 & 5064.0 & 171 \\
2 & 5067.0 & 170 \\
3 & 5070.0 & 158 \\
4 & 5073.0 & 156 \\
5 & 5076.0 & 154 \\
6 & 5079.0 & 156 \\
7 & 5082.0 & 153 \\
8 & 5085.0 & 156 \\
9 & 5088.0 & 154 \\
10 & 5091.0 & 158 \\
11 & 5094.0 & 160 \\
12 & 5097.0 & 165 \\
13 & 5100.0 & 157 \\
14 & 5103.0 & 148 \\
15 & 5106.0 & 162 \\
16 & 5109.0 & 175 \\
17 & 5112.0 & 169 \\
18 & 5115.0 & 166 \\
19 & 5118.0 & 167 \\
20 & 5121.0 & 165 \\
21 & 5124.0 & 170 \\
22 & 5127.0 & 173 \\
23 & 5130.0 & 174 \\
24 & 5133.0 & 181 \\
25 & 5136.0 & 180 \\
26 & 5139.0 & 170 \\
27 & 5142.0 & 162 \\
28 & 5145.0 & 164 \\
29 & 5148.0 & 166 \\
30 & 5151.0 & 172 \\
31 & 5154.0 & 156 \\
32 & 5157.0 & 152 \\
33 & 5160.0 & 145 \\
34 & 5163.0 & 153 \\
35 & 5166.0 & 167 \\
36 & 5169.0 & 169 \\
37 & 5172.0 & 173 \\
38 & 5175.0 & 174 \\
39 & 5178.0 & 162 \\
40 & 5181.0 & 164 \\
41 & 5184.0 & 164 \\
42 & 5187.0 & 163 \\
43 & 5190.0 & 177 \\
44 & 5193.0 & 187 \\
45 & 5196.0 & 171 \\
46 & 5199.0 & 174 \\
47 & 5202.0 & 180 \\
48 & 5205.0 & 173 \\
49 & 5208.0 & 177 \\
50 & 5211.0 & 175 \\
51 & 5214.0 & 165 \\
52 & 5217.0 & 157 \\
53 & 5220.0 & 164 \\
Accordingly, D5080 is 153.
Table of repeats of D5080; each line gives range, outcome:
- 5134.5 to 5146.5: 162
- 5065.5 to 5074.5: 156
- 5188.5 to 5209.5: 171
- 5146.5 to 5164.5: 145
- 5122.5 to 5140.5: 170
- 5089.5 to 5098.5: 158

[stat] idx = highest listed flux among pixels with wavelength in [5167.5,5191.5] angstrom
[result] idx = 177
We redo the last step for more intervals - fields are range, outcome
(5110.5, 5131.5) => 174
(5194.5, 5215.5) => 180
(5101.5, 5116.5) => 175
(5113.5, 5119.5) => 167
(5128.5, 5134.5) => 181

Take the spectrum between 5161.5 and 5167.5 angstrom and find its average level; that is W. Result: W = 160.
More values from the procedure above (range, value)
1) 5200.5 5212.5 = 176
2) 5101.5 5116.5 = 164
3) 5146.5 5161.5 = 158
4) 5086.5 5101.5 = 159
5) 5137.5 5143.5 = 166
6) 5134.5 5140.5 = 175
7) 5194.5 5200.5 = 172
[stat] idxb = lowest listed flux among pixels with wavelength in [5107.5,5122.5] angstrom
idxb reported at 165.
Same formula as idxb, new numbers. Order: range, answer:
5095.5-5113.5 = 148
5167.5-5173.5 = 169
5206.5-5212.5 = 175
